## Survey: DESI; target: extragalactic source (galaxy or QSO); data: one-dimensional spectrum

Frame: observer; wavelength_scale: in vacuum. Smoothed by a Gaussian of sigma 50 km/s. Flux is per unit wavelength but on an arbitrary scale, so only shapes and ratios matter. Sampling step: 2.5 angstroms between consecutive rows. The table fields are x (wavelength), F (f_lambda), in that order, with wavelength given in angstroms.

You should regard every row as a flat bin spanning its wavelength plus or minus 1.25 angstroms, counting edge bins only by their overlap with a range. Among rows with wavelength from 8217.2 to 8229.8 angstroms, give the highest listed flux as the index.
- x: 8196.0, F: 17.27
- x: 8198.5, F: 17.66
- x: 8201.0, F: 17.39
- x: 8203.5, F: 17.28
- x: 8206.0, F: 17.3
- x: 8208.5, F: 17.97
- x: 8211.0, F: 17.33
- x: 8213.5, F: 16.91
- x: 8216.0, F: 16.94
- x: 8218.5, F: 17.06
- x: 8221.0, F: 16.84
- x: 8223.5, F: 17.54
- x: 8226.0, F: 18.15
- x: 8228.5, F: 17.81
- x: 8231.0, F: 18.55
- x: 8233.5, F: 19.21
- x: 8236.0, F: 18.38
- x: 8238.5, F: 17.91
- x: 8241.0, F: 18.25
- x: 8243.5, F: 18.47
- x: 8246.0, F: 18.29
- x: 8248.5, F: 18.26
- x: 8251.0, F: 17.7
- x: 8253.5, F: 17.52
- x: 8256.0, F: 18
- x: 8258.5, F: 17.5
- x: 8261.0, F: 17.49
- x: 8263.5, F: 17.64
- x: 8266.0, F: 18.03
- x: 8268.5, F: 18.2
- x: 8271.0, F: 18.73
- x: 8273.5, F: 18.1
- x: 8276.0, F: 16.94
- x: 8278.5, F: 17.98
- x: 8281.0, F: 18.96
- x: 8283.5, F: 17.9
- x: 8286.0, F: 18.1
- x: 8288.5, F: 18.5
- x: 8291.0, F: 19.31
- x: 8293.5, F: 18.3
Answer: 18.15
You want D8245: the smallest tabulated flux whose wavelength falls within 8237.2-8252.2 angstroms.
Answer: 17.7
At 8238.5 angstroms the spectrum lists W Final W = 17.91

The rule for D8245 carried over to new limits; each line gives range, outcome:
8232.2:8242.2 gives 17.91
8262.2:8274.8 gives 17.64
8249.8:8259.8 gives 17.5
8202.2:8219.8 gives 16.91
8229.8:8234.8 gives 18.55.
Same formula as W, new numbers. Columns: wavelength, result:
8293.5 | 18.3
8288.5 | 18.5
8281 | 18.96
